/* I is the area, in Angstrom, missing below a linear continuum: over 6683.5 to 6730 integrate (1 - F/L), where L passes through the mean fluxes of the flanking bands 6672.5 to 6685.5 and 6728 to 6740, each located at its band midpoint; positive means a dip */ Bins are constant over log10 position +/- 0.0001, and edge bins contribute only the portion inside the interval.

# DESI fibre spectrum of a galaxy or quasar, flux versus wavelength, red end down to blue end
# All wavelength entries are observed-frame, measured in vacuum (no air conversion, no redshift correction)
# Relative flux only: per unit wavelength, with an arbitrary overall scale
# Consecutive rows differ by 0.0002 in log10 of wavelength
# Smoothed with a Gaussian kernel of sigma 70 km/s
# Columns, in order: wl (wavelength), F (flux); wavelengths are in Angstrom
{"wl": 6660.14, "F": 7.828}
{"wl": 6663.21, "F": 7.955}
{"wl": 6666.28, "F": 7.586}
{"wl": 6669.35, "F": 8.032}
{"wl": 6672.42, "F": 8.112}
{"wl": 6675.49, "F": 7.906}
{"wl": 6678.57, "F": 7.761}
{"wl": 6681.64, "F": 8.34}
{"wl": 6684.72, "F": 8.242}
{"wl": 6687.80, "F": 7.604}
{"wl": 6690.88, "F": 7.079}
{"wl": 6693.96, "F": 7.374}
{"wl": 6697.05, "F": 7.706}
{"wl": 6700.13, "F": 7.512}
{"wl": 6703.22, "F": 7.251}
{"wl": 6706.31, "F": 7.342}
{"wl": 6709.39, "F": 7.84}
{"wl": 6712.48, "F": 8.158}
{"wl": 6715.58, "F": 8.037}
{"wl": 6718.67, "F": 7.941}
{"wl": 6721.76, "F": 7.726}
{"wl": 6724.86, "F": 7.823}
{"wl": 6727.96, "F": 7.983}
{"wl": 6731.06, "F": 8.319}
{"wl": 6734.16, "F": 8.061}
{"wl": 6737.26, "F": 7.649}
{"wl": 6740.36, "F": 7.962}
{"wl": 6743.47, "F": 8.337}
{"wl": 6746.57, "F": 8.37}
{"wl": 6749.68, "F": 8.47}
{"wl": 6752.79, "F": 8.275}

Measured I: 1.9 Angstrom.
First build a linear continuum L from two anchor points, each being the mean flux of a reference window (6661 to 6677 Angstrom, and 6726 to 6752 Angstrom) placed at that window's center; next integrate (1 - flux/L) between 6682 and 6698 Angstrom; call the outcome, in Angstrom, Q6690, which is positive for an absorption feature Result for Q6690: 0.7 Angstrom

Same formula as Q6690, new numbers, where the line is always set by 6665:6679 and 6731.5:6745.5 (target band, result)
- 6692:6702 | 0.6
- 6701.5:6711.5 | 0.6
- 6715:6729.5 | 0.2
